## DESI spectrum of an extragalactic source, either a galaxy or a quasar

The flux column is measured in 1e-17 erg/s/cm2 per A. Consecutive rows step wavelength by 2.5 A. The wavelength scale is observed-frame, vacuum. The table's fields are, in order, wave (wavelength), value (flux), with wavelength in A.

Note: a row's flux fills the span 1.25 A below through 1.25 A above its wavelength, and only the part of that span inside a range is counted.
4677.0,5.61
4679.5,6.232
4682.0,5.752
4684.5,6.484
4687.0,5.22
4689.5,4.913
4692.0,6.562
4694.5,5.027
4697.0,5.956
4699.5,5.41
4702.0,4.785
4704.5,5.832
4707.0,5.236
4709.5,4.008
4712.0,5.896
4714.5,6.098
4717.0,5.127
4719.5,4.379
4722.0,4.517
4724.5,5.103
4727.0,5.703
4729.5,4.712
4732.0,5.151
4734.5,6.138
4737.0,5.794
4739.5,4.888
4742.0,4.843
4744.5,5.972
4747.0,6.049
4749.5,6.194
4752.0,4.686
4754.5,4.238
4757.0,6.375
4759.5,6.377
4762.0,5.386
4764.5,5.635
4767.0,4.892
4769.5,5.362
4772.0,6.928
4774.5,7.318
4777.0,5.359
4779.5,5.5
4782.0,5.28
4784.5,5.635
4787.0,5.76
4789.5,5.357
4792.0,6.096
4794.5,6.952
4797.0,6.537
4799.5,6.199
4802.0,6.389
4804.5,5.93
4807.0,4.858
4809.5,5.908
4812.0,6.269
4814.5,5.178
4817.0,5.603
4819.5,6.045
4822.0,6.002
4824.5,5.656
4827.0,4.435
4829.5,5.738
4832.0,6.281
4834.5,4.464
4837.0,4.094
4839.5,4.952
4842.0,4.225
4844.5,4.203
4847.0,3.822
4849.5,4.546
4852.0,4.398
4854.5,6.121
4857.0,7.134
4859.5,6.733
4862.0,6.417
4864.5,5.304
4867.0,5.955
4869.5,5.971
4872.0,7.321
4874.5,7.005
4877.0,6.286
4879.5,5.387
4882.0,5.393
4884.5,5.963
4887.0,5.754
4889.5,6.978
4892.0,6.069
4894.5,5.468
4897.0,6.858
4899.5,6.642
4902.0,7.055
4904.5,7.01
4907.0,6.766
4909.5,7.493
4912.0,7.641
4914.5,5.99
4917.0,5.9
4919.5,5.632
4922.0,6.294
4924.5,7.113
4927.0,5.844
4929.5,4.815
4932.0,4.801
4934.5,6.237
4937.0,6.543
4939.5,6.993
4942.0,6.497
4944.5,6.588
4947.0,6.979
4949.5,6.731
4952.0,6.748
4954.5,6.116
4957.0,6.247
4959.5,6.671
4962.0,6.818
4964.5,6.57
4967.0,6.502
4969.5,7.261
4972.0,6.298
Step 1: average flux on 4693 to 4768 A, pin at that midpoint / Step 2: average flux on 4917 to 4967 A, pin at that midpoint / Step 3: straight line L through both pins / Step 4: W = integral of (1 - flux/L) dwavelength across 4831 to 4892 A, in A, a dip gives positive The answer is 3.49 A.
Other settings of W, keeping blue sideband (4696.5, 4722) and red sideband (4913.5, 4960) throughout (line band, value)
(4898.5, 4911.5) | -1.99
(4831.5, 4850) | 4.15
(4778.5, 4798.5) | -1.16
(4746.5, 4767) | -0.48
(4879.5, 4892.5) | 0.10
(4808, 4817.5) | -0.07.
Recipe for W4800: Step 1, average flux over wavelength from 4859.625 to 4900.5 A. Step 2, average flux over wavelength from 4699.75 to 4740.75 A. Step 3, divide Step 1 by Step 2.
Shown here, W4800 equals 1.19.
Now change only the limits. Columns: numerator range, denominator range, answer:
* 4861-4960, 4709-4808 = 1.13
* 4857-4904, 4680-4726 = 1.17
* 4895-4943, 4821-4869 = 1.21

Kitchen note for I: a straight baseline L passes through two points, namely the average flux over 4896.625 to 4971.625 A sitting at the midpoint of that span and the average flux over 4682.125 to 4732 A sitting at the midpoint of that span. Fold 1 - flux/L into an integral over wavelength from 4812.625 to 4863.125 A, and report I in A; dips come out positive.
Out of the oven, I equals 5.8 A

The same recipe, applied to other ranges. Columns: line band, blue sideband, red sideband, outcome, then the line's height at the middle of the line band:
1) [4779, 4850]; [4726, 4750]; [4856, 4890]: 5.52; 5.93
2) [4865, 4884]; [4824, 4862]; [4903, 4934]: -1.78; 5.62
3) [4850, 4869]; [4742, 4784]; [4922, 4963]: 0.31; 6.05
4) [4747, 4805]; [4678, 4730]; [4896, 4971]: -1.04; 5.74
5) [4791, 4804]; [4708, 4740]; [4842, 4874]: -2.32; 5.44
